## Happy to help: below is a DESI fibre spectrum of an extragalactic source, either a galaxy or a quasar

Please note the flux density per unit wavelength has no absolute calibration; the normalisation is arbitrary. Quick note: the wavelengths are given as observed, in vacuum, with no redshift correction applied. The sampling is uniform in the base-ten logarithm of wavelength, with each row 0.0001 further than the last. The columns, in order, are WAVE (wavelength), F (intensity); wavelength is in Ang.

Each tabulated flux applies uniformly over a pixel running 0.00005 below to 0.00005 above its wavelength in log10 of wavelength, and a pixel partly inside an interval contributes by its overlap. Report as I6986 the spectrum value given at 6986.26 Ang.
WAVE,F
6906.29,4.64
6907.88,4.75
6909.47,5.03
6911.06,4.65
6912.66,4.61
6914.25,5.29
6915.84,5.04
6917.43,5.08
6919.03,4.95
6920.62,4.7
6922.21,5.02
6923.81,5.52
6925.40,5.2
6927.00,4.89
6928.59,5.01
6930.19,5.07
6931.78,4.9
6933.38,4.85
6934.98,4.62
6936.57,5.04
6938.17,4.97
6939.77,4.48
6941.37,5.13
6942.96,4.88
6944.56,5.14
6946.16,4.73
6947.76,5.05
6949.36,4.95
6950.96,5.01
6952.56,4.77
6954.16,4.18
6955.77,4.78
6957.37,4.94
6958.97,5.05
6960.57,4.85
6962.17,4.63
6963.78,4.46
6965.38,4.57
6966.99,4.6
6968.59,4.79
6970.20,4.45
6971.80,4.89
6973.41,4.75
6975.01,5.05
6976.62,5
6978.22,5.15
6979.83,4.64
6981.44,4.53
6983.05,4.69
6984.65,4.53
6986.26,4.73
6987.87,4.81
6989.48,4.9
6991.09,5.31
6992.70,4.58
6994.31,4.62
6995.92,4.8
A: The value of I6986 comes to 4.73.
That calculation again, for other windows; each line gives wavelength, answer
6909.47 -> 5.03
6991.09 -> 5.31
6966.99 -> 4.6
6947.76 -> 5.05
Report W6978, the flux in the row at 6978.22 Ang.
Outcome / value 5.15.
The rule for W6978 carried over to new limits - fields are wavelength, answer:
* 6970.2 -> 4.45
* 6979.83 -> 4.64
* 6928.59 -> 5.01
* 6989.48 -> 4.9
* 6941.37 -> 5.13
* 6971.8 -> 4.89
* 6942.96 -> 4.88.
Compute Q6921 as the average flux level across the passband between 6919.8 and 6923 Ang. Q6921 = 4.87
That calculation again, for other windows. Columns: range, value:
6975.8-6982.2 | 4.83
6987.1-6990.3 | 4.86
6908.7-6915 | 4.89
